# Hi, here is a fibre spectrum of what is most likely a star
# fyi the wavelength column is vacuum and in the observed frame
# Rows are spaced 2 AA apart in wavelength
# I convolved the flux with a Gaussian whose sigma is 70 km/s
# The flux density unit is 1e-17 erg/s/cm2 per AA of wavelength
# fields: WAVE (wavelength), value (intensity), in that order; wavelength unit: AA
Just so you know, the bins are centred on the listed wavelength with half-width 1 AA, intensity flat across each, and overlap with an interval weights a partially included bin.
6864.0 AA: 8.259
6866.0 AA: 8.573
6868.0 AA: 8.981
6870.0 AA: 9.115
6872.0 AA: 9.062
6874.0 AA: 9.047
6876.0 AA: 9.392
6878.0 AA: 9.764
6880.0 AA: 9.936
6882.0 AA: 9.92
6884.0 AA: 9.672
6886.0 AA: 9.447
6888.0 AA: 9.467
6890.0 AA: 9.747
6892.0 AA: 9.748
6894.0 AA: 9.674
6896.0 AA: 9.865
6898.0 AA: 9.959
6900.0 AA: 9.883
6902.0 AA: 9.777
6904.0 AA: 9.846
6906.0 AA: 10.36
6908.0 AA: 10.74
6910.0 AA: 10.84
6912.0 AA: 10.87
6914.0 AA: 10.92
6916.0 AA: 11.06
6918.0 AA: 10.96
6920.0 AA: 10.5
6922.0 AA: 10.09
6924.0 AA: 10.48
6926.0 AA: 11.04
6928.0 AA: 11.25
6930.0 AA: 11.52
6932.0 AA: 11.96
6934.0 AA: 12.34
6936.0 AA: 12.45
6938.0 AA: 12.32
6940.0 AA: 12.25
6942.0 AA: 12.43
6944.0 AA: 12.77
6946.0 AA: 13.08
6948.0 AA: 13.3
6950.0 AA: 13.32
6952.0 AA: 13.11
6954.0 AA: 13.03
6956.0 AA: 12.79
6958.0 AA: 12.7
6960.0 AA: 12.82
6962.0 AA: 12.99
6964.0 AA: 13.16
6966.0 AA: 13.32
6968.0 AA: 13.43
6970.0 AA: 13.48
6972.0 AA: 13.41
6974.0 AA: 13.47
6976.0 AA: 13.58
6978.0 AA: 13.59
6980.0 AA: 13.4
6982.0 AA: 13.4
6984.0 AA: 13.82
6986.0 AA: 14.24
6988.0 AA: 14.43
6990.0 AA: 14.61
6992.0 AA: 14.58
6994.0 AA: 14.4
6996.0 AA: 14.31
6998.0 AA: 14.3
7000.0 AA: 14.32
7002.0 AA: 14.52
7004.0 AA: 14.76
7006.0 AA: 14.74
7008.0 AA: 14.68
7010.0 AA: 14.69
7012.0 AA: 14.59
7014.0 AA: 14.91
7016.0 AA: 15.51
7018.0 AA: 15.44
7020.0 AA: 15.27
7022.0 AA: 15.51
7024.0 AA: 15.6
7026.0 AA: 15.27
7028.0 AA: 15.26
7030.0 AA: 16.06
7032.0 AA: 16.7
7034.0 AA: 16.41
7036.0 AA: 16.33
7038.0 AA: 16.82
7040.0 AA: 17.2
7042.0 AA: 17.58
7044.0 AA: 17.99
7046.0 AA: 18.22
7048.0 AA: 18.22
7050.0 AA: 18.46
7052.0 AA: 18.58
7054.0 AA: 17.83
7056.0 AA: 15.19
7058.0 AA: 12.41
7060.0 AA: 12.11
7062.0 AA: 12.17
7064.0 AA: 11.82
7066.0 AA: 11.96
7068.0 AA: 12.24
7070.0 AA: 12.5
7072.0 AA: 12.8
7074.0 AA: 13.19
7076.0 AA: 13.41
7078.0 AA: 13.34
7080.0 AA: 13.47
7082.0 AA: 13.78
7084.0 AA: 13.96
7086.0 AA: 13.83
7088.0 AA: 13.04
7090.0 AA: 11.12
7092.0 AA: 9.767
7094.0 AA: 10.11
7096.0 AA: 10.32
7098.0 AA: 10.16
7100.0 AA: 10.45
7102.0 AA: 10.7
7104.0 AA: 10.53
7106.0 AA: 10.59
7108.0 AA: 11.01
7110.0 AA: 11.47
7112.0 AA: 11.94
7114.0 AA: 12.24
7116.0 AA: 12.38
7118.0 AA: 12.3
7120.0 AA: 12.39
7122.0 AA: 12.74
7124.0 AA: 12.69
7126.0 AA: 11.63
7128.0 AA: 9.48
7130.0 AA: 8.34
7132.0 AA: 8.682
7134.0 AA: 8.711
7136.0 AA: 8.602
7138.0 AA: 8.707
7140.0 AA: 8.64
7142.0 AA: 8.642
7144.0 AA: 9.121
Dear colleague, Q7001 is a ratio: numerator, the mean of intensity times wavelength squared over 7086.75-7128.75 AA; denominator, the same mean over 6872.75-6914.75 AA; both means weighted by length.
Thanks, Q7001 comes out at 1.21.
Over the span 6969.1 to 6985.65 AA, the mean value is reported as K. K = 13.5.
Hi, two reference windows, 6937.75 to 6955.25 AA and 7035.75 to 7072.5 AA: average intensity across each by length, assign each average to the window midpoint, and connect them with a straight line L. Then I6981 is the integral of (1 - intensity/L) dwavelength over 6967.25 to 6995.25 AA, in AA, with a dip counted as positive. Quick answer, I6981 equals -0.4 AA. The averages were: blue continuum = 12.9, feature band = 13.9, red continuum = 15.3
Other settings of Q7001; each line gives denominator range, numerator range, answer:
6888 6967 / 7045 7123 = 1.17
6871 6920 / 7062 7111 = 1.26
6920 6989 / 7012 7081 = 1.22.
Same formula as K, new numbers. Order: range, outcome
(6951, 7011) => 13.8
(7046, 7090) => 14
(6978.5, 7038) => 14.9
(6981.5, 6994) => 14.2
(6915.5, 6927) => 10.7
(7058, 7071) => 12.2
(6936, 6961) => 12.8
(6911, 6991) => 12.6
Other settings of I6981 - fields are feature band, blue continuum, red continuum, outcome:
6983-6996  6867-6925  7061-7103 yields -3.89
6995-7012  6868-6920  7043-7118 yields -4.00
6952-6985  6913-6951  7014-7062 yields 0.04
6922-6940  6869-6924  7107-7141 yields -2.69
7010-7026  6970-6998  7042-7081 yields -1.12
